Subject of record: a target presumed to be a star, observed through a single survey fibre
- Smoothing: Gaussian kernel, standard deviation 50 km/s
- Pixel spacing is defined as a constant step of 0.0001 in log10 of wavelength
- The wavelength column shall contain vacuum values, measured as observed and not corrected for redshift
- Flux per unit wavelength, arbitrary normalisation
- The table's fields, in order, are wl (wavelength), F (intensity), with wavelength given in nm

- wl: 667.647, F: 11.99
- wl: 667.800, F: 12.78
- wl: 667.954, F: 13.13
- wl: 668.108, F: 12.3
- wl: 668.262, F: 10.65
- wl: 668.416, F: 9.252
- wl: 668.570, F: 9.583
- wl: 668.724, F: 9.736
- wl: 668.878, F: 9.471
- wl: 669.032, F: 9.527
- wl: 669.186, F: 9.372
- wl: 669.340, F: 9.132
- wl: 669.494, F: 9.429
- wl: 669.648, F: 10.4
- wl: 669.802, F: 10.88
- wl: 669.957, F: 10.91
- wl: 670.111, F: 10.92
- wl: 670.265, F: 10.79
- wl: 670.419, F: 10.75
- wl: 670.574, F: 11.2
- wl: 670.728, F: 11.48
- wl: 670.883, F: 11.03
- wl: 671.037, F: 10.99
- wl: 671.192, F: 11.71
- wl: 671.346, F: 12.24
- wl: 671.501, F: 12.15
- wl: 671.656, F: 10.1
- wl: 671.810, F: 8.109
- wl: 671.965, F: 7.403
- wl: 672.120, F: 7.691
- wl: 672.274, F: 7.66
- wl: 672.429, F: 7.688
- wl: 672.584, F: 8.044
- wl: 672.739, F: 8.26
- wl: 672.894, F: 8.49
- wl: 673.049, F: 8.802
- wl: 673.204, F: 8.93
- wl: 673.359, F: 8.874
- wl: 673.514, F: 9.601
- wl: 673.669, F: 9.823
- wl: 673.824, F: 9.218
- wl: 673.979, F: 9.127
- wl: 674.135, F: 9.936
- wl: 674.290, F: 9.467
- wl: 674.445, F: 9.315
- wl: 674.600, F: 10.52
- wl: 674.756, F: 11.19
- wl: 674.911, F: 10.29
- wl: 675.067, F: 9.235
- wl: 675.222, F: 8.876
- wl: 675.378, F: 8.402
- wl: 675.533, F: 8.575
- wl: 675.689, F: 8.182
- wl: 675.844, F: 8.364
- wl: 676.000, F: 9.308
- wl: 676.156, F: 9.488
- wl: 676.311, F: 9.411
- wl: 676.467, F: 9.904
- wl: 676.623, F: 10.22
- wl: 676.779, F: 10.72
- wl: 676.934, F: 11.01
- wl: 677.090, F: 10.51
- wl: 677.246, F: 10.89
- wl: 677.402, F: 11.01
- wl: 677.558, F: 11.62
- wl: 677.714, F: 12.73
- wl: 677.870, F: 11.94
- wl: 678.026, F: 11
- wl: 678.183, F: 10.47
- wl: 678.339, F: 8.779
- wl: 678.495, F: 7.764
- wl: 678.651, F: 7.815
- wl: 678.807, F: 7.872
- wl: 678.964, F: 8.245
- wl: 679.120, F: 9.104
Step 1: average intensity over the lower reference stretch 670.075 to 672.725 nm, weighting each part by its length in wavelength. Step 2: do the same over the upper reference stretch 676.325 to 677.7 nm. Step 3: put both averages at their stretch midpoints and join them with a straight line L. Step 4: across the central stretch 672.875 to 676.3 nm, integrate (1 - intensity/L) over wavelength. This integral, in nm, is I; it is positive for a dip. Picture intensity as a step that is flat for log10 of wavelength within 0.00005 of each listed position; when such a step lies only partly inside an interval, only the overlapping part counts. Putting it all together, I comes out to 0.37 nm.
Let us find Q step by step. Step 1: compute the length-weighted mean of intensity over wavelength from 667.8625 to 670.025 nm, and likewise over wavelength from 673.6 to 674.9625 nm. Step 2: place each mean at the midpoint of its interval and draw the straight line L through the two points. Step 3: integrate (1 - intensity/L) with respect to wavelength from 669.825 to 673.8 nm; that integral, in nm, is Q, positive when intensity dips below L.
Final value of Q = 0.12 nm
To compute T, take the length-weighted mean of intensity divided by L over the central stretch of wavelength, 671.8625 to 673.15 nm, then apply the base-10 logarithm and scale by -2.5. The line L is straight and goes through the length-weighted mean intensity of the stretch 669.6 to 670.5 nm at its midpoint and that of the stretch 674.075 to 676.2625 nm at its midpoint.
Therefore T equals 0.25 mag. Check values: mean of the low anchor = 10.8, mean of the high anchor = 9.37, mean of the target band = 8.02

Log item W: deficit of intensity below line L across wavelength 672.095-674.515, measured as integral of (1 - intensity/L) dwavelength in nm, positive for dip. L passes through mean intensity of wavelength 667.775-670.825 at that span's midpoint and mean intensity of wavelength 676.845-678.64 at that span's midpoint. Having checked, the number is 0.40 nm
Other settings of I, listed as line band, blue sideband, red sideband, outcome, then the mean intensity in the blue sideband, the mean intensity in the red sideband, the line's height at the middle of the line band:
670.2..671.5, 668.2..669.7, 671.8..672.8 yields -0.42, 9.63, 7.81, 8.6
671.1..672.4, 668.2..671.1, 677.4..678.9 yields 0.08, 10.3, 10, 10.2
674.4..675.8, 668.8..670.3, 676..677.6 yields 0.13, 10.1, 10.4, 10.3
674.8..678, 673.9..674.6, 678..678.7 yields -0.26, 9.58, 9.08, 9.32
